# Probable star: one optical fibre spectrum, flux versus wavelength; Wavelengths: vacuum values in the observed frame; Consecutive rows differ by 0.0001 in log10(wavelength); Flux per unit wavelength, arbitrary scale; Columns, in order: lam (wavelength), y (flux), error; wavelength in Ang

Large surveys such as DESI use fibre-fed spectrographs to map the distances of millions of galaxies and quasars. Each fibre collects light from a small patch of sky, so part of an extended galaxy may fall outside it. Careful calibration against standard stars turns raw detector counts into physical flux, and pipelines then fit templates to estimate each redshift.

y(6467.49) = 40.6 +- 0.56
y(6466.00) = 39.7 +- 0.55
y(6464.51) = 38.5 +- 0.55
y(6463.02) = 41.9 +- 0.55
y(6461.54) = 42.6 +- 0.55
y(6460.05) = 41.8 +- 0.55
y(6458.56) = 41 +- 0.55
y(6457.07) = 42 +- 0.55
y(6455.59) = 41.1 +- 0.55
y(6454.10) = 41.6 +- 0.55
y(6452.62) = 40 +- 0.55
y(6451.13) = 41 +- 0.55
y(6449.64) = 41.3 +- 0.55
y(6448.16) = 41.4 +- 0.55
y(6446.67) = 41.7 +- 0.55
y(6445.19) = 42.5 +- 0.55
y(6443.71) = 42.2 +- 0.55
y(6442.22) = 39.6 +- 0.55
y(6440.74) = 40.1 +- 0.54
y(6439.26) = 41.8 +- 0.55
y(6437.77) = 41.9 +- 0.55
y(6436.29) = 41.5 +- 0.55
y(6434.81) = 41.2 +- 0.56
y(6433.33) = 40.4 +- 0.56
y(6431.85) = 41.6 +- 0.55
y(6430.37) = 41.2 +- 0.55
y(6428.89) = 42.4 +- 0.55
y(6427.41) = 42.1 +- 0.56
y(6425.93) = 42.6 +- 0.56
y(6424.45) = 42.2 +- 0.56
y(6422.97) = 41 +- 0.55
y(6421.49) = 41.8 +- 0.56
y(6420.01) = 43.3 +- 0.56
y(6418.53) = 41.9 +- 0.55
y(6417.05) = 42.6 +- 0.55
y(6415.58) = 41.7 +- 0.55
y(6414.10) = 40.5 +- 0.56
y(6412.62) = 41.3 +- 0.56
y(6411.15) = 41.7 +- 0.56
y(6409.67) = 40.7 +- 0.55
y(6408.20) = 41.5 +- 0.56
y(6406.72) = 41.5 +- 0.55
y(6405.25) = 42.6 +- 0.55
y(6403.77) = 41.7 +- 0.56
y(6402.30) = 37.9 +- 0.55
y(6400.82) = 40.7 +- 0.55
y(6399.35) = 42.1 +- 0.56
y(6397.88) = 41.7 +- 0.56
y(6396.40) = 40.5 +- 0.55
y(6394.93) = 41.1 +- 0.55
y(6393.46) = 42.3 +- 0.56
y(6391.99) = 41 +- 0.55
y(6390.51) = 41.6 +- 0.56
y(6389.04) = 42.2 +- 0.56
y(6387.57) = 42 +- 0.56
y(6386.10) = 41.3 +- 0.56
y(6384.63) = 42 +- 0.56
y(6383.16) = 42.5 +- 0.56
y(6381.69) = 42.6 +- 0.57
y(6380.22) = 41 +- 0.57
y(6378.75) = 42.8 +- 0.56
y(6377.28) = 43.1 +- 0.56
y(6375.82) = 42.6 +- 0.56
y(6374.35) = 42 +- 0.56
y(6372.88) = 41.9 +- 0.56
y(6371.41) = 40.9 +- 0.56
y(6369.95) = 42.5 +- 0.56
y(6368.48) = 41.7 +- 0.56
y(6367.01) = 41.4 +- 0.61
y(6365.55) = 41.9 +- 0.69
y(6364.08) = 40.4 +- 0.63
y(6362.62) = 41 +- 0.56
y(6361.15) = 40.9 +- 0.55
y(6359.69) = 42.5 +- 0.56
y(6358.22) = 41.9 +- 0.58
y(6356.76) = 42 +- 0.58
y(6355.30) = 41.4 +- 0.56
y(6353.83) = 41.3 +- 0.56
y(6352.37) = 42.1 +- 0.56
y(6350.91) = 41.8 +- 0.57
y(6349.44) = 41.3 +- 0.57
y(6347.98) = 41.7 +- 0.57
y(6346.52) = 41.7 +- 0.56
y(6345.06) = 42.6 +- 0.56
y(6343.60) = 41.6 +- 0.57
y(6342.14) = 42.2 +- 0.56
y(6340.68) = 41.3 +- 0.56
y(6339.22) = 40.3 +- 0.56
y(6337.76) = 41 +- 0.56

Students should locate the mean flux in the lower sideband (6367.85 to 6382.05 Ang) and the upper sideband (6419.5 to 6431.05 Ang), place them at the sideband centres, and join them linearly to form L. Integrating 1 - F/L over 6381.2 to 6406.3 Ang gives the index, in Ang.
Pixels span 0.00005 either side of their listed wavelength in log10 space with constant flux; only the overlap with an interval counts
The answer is 0.3 Ang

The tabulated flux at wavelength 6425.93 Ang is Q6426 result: 42.6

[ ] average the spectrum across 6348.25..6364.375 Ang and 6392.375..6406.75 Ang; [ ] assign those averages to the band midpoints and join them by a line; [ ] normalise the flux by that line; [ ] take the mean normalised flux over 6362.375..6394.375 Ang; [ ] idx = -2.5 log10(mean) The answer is -0.01 mag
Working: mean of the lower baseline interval 41.5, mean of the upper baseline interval 41.2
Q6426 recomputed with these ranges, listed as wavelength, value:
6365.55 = 41.9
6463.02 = 41.9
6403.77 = 41.7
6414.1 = 40.5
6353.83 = 41.3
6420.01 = 43.3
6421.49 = 41.8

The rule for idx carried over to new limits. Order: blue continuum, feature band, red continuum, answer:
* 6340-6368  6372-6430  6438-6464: -0.01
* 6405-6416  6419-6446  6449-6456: -0.01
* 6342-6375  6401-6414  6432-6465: 0.01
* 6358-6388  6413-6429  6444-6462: -0.01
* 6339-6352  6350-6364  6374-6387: 0.01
